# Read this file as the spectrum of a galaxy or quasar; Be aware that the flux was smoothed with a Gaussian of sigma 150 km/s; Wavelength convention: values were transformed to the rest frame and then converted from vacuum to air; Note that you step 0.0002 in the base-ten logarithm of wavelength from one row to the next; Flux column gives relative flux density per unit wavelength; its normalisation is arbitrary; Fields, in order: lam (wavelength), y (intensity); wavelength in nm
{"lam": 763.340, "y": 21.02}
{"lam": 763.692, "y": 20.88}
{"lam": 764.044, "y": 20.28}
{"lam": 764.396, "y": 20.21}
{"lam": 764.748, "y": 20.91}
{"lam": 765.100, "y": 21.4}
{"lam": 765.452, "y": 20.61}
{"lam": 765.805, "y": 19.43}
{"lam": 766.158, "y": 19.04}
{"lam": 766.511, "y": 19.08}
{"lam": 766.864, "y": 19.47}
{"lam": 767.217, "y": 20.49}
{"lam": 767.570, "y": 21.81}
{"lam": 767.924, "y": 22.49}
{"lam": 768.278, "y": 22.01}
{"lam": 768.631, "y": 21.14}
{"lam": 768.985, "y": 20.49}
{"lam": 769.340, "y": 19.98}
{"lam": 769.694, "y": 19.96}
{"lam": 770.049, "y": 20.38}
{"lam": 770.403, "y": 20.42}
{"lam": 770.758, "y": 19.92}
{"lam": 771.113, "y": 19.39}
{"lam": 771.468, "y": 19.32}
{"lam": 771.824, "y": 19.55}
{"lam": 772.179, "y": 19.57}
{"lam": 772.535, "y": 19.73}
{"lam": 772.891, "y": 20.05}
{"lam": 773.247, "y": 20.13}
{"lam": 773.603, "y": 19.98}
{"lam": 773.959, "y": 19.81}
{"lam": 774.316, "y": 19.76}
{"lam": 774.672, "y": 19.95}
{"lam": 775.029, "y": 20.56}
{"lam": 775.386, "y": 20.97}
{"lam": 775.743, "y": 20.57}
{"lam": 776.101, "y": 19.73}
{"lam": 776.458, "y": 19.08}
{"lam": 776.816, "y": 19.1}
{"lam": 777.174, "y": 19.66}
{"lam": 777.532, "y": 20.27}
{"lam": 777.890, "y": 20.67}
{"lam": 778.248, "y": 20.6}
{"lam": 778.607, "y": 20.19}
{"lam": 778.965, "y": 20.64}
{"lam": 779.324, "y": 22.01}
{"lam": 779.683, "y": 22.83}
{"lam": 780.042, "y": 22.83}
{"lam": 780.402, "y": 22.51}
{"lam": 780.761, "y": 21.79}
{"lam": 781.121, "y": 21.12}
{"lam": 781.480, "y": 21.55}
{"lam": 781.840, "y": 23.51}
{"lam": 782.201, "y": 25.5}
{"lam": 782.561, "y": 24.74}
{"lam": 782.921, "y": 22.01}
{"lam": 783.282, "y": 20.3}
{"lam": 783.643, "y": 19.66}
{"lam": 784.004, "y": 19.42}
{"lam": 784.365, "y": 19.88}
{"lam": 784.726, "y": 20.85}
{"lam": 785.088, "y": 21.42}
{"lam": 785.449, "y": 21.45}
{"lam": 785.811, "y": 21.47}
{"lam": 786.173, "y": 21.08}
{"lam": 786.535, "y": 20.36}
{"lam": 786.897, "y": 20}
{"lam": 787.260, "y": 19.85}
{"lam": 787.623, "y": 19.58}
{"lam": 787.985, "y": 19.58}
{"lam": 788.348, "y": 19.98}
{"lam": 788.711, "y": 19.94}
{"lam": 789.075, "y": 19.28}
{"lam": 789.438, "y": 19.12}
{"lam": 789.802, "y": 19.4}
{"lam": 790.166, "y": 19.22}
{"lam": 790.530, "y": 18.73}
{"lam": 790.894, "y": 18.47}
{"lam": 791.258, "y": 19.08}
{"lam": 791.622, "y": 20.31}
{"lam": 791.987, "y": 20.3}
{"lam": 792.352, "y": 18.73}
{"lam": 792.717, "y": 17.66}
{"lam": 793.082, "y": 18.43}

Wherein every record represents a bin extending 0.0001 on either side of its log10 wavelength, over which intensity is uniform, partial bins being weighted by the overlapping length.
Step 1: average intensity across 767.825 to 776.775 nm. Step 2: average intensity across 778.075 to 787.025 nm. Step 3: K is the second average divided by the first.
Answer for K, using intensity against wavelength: 1.1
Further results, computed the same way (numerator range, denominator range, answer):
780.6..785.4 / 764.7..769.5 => 1.05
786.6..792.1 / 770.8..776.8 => 0.98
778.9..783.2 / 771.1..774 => 1.14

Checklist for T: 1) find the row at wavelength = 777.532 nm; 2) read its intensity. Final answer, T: 20.27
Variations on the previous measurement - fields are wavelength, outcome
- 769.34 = 19.98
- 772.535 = 19.73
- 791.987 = 20.3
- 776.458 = 19.08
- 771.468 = 19.32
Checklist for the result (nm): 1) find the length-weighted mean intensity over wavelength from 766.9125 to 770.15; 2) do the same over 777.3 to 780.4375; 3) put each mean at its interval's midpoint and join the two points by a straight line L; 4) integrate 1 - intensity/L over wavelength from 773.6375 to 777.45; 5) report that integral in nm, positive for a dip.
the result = 0.23 nm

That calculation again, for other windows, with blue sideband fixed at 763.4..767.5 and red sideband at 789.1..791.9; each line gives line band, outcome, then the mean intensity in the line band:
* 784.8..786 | -0.121 nm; 21.4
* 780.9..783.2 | -0.395 nm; 22.9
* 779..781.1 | -0.270 nm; 22.2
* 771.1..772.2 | 0.029 nm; 19.5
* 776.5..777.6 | 0.013 nm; 19.5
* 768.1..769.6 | -0.057 nm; 20.9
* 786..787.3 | -0.066 nm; 20.4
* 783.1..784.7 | -0.034 nm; 19.9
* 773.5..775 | -0.004 nm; 19.9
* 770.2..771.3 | 0.006 nm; 19.9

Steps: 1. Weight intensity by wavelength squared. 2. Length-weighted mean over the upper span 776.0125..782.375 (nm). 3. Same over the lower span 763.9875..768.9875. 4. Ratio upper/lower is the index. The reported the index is 1.07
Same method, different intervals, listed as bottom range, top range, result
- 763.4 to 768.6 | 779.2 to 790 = 1.07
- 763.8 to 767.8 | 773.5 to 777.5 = 1.01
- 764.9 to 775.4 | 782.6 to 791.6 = 1.04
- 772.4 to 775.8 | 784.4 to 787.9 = 1.06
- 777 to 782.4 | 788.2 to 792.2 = 0.92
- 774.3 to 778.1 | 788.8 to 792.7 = 0.99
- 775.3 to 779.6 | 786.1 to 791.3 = 0.99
